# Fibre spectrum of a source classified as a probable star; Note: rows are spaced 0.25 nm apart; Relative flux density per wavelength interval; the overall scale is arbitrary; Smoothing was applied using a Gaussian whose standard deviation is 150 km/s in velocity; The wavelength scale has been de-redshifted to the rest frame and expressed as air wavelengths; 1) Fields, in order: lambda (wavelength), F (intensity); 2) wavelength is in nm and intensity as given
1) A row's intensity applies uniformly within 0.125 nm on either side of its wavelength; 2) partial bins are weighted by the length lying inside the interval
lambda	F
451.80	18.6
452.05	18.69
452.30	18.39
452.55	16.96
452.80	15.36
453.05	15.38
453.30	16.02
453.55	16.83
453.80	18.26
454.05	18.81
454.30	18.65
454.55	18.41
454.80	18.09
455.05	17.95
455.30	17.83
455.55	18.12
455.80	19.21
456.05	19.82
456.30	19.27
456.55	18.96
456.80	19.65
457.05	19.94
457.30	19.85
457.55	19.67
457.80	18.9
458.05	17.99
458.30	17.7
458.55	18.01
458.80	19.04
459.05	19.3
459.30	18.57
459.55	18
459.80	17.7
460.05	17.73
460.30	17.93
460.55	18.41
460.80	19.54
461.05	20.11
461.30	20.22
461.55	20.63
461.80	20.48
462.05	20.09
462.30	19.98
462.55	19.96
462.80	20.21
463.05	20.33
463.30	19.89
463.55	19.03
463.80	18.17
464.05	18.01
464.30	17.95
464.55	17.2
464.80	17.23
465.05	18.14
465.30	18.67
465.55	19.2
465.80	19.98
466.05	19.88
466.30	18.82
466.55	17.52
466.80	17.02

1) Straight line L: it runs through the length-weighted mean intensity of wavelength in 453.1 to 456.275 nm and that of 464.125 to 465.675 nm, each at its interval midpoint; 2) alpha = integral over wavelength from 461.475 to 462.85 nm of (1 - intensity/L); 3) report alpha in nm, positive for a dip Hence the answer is -0.16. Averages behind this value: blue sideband 18.1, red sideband 18.1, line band 20.2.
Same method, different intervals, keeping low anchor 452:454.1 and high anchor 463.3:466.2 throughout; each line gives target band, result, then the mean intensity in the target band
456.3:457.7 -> -0.159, 19.6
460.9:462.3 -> -0.162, 20.3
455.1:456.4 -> -0.102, 18.8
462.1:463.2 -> -0.109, 20.1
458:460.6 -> -0.051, 18.2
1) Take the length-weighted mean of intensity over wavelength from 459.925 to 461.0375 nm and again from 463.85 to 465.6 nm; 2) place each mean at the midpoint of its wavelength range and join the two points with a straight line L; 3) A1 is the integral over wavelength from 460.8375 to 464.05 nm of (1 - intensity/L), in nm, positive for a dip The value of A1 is -0.27 nm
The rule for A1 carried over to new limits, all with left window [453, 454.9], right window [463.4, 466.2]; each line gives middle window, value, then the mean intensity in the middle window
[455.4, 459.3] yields -0.24 nm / 19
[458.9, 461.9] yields -0.15 nm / 19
